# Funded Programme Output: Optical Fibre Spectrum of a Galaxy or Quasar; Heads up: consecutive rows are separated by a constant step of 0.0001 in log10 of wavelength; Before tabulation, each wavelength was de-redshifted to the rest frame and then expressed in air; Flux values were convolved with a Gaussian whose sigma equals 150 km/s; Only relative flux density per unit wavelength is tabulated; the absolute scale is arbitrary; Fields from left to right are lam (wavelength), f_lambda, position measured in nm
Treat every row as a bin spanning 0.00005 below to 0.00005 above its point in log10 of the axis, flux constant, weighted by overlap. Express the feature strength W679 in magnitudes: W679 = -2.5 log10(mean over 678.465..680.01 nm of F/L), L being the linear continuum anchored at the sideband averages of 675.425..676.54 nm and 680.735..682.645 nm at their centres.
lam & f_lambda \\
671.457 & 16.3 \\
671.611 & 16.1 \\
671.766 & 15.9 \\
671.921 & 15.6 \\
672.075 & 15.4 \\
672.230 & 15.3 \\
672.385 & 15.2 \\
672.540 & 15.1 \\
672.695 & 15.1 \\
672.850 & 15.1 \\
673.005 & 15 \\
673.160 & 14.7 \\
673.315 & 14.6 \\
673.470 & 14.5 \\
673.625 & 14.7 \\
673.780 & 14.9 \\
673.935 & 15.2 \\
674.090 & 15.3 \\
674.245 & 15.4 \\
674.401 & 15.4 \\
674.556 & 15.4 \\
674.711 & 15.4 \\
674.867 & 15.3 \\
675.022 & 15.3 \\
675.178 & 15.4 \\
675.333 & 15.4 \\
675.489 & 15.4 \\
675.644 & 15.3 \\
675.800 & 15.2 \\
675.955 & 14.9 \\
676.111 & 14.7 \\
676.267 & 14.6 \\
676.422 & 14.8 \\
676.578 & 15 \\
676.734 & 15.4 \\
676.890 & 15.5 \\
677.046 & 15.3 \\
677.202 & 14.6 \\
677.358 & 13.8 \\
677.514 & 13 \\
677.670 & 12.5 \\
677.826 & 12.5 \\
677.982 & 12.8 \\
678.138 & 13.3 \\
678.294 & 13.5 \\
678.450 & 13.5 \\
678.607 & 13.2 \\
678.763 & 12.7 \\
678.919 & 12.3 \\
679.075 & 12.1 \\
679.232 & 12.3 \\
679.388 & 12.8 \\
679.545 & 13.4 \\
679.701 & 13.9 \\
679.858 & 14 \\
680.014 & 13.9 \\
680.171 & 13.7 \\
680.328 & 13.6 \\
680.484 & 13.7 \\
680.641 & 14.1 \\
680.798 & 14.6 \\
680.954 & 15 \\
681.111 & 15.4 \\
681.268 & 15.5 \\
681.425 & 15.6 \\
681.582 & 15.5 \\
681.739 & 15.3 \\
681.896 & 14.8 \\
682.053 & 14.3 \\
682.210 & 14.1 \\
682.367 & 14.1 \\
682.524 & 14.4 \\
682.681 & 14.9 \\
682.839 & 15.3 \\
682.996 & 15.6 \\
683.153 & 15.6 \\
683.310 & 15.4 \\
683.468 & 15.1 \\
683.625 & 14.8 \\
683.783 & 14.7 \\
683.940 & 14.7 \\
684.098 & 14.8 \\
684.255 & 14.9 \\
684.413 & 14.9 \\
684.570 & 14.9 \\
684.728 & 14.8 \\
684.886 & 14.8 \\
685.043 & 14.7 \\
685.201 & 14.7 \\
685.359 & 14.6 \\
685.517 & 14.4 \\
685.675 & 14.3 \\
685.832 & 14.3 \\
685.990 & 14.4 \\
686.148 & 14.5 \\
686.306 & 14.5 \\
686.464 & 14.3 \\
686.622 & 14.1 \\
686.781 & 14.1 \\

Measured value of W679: 0.15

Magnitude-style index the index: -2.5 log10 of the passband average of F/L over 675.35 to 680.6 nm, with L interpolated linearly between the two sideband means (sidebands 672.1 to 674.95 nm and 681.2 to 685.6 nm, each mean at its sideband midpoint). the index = 0.085 mag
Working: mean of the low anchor 15.1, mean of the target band 13.9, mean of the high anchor 14.9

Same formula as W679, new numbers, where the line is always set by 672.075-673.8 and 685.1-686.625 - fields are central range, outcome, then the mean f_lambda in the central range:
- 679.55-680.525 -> 0.07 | 13.8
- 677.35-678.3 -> 0.14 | 13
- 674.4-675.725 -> -0.04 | 15.4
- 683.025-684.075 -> -0.04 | 15.1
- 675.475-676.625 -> -0.01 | 15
